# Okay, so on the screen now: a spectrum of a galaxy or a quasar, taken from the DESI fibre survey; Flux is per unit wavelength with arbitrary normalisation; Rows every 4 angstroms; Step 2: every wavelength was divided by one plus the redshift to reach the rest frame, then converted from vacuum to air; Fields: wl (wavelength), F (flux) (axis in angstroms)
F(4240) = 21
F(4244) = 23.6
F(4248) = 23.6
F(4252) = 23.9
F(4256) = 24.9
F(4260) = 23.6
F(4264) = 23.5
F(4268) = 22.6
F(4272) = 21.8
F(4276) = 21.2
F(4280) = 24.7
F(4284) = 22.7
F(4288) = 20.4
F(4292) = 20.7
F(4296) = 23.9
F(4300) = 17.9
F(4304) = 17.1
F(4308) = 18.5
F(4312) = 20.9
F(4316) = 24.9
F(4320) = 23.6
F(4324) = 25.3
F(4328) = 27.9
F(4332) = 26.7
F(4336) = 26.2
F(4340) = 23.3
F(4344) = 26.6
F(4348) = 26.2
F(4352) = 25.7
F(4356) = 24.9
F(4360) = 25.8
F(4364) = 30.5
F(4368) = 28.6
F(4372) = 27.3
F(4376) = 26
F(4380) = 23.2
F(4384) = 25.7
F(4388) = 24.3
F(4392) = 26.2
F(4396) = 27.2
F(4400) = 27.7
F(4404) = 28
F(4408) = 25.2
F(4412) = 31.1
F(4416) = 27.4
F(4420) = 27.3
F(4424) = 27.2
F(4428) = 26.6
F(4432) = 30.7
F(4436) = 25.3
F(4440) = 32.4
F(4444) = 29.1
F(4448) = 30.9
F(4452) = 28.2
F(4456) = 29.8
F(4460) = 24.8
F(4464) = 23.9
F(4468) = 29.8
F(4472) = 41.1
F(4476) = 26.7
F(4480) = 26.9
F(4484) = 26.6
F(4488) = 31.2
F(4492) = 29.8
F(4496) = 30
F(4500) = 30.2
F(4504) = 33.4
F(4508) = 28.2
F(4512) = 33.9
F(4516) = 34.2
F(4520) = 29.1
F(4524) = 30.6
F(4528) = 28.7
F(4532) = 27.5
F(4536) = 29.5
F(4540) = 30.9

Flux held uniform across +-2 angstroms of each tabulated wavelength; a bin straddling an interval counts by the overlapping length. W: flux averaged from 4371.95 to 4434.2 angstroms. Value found 26.9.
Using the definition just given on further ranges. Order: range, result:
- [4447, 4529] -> 29.9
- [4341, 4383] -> 26.4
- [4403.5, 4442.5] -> 28.1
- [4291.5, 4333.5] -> 22.5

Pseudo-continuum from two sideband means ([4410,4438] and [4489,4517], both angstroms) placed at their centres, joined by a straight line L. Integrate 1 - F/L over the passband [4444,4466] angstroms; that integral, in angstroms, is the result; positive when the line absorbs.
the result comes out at 1.2 angstroms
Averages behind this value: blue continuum 27.9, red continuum 31.3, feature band 27.7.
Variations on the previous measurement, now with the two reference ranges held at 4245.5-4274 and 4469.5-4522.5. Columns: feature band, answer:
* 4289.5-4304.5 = 2.68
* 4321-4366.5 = -0.32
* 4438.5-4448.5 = -0.51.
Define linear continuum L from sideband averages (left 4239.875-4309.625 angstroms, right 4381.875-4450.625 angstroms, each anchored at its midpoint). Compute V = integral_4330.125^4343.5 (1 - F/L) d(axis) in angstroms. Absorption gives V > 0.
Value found -0.5 angstroms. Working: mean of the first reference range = 22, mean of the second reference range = 27.8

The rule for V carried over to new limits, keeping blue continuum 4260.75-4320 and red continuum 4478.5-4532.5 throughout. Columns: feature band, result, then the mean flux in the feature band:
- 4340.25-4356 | -1.19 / 25.7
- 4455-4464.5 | 0.72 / 26.1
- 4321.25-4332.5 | -1.64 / 26.4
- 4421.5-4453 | -1.57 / 28.8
